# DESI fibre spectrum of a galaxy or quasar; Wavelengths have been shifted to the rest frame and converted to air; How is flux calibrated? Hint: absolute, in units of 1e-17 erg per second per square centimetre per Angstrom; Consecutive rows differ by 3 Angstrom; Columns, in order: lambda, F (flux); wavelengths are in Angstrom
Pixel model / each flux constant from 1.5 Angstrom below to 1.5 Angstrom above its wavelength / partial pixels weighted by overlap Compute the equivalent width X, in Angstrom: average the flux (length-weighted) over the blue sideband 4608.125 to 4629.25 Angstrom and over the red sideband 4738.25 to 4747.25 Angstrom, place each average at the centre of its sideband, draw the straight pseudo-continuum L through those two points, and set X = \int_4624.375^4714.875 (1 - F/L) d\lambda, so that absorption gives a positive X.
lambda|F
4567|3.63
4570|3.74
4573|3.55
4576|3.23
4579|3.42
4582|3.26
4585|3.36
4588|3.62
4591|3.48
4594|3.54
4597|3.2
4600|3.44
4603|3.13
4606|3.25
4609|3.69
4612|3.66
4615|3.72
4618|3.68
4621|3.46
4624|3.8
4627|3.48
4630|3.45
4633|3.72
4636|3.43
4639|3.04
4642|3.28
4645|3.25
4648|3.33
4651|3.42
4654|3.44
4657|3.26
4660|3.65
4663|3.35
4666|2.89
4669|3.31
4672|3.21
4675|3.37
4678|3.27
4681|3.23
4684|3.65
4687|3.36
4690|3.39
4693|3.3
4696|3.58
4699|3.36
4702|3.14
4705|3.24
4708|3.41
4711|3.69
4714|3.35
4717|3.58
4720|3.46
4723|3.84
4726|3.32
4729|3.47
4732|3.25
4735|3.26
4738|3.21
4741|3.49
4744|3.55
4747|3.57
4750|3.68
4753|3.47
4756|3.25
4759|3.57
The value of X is 5.2 Angstrom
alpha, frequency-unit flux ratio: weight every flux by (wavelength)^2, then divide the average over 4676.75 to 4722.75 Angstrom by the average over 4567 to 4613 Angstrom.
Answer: 1.04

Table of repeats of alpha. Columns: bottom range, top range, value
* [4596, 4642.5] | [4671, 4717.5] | 1.01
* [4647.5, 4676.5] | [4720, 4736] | 1.06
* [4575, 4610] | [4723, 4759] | 1.08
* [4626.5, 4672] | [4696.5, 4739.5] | 1.05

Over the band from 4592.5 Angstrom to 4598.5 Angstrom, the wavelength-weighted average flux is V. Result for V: 3.37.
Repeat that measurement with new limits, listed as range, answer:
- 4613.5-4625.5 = 3.67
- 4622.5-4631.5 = 3.58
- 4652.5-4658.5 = 3.35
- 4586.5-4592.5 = 3.55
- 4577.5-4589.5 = 3.41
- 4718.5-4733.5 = 3.47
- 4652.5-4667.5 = 3.32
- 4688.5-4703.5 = 3.35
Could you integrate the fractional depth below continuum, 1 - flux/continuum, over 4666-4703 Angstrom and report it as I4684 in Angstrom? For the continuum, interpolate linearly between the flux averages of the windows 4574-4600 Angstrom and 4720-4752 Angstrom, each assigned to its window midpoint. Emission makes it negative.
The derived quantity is 1.2 Angstrom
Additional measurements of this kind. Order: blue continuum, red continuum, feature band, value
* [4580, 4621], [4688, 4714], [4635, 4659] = 0.8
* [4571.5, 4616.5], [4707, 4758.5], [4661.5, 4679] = 1.1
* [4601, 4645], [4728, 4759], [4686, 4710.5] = 0.6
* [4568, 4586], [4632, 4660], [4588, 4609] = 0.2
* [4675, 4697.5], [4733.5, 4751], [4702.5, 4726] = -0.4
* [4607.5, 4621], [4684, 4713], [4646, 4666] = 0.9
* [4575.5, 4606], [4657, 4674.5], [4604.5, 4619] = -1.1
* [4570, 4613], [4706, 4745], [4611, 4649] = -0.6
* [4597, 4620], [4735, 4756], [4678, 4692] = 0.3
